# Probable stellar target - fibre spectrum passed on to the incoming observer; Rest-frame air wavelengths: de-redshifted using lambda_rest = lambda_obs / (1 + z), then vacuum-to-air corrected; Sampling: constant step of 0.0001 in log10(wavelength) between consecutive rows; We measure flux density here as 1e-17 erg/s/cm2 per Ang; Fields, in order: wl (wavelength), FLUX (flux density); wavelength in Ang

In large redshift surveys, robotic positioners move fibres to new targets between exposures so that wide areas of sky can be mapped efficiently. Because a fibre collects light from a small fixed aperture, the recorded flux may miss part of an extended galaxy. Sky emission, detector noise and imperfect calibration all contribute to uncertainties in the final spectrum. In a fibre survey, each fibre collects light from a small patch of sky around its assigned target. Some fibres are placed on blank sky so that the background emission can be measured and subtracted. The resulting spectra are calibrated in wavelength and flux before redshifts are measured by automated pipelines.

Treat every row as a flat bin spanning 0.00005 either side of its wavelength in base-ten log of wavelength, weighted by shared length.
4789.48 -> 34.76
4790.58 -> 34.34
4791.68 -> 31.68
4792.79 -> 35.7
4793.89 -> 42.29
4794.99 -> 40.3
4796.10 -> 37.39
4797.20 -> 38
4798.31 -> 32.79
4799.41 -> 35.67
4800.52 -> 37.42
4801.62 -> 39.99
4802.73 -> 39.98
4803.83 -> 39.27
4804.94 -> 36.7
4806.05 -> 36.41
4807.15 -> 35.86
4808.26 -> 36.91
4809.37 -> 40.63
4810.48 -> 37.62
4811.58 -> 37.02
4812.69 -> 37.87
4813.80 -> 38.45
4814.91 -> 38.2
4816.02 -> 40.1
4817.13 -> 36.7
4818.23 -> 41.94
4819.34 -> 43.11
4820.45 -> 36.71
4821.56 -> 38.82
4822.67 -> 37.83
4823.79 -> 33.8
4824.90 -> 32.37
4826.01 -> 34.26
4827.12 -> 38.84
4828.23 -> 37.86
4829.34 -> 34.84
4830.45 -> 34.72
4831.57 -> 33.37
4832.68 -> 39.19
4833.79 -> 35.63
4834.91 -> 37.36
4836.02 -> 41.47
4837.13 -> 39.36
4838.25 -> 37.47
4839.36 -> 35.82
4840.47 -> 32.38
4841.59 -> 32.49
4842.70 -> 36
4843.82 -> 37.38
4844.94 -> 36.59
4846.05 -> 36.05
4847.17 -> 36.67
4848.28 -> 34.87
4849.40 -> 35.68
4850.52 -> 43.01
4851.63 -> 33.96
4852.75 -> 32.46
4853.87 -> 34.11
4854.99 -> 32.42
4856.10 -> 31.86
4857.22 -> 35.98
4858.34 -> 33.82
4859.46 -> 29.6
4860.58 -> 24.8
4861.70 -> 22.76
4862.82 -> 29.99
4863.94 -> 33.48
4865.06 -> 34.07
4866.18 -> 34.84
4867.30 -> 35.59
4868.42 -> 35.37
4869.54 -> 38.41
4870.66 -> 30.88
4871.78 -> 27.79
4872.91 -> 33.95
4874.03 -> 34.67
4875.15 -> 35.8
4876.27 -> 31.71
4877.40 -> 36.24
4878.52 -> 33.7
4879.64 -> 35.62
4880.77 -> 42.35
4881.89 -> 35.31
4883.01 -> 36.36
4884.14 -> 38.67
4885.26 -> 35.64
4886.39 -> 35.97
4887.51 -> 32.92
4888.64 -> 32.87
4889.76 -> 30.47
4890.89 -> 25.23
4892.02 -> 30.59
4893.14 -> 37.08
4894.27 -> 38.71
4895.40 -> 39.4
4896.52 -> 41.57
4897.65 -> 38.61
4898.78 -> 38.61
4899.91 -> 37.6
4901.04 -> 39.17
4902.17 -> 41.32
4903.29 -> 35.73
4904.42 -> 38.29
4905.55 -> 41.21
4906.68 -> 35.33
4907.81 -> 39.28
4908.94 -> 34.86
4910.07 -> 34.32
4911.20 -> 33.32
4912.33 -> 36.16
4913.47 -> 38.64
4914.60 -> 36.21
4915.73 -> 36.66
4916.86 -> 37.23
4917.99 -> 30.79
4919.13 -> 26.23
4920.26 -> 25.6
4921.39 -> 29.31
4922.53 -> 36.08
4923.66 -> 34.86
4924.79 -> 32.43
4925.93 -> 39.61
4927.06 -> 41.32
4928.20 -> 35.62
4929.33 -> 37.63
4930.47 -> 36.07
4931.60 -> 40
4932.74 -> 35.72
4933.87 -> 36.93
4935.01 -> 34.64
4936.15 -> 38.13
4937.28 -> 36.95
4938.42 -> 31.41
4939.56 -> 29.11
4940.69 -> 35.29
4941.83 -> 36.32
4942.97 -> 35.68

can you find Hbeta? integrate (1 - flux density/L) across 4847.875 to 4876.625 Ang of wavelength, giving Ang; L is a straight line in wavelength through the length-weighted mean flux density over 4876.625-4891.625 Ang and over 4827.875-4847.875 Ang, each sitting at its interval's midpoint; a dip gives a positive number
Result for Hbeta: 1.9 Ang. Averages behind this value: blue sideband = 36.3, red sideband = 34.6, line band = 33.1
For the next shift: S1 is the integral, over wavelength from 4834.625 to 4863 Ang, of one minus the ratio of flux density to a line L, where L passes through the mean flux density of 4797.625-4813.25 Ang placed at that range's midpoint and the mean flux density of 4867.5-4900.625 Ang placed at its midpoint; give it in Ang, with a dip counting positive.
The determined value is 1.4 Ang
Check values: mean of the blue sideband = 37.4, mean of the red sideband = 35.3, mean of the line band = 34.4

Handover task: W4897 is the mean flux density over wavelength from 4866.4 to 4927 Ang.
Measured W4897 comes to 35.3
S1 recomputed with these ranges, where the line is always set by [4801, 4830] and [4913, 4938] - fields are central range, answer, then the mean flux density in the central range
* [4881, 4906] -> -0.34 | 36.5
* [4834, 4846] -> 0.21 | 36.6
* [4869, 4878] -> 0.69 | 33.7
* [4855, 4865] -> 1.68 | 30.6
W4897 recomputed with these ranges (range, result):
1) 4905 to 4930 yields 35.1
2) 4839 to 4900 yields 34.5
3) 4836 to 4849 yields 36.2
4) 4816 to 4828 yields 37.6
